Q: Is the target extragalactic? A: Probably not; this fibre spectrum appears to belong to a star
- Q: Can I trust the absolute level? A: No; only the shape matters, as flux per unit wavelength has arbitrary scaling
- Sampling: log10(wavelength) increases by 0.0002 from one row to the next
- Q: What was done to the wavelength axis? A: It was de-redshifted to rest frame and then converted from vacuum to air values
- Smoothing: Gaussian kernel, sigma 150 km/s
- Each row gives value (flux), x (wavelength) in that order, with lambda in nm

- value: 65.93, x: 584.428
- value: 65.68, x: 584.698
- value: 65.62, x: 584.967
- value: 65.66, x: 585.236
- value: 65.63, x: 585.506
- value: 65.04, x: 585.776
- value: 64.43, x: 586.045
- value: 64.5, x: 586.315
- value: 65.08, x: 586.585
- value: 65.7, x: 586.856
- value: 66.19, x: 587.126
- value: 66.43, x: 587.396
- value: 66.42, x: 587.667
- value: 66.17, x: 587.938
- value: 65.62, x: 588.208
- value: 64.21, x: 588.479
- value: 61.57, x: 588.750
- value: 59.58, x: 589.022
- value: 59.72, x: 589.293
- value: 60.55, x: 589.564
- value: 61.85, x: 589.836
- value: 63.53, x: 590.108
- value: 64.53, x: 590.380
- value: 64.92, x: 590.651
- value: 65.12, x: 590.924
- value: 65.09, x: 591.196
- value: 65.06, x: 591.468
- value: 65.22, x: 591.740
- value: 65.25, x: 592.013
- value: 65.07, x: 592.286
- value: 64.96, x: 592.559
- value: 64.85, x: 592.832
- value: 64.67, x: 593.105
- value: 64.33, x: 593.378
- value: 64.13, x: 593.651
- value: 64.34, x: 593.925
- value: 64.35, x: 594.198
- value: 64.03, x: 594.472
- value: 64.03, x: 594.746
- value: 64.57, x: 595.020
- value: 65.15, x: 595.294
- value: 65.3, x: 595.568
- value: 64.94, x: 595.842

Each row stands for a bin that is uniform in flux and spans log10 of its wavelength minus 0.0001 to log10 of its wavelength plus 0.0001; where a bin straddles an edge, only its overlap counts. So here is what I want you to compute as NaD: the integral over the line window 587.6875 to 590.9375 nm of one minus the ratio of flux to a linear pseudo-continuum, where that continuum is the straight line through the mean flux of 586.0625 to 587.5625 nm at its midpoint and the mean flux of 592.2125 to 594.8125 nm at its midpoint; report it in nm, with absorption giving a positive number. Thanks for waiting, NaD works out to 0.097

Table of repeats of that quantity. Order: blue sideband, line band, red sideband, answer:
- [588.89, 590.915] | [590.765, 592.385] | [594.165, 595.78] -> -0.05 nm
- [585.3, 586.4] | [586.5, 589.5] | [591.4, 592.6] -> 0.04 nm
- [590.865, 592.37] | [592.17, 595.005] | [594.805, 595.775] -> 0.02 nm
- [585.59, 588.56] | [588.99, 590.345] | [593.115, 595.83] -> 0.08 nm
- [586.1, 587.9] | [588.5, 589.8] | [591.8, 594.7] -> 0.09 nm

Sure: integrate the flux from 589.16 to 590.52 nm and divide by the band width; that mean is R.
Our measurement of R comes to 62.1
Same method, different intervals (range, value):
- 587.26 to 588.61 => 65.8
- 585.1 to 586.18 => 65.2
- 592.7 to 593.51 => 64.6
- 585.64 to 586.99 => 64.9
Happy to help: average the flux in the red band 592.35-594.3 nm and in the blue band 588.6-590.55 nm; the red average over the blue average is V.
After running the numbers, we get 1.05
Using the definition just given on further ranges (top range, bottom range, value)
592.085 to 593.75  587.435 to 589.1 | 1.01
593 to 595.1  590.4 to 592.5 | 0.99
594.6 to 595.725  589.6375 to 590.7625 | 1.02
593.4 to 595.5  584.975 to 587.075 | 0.99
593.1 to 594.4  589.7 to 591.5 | 1.00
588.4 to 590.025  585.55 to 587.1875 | 0.94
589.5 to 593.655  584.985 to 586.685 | 0.99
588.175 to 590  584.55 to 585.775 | 0.94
